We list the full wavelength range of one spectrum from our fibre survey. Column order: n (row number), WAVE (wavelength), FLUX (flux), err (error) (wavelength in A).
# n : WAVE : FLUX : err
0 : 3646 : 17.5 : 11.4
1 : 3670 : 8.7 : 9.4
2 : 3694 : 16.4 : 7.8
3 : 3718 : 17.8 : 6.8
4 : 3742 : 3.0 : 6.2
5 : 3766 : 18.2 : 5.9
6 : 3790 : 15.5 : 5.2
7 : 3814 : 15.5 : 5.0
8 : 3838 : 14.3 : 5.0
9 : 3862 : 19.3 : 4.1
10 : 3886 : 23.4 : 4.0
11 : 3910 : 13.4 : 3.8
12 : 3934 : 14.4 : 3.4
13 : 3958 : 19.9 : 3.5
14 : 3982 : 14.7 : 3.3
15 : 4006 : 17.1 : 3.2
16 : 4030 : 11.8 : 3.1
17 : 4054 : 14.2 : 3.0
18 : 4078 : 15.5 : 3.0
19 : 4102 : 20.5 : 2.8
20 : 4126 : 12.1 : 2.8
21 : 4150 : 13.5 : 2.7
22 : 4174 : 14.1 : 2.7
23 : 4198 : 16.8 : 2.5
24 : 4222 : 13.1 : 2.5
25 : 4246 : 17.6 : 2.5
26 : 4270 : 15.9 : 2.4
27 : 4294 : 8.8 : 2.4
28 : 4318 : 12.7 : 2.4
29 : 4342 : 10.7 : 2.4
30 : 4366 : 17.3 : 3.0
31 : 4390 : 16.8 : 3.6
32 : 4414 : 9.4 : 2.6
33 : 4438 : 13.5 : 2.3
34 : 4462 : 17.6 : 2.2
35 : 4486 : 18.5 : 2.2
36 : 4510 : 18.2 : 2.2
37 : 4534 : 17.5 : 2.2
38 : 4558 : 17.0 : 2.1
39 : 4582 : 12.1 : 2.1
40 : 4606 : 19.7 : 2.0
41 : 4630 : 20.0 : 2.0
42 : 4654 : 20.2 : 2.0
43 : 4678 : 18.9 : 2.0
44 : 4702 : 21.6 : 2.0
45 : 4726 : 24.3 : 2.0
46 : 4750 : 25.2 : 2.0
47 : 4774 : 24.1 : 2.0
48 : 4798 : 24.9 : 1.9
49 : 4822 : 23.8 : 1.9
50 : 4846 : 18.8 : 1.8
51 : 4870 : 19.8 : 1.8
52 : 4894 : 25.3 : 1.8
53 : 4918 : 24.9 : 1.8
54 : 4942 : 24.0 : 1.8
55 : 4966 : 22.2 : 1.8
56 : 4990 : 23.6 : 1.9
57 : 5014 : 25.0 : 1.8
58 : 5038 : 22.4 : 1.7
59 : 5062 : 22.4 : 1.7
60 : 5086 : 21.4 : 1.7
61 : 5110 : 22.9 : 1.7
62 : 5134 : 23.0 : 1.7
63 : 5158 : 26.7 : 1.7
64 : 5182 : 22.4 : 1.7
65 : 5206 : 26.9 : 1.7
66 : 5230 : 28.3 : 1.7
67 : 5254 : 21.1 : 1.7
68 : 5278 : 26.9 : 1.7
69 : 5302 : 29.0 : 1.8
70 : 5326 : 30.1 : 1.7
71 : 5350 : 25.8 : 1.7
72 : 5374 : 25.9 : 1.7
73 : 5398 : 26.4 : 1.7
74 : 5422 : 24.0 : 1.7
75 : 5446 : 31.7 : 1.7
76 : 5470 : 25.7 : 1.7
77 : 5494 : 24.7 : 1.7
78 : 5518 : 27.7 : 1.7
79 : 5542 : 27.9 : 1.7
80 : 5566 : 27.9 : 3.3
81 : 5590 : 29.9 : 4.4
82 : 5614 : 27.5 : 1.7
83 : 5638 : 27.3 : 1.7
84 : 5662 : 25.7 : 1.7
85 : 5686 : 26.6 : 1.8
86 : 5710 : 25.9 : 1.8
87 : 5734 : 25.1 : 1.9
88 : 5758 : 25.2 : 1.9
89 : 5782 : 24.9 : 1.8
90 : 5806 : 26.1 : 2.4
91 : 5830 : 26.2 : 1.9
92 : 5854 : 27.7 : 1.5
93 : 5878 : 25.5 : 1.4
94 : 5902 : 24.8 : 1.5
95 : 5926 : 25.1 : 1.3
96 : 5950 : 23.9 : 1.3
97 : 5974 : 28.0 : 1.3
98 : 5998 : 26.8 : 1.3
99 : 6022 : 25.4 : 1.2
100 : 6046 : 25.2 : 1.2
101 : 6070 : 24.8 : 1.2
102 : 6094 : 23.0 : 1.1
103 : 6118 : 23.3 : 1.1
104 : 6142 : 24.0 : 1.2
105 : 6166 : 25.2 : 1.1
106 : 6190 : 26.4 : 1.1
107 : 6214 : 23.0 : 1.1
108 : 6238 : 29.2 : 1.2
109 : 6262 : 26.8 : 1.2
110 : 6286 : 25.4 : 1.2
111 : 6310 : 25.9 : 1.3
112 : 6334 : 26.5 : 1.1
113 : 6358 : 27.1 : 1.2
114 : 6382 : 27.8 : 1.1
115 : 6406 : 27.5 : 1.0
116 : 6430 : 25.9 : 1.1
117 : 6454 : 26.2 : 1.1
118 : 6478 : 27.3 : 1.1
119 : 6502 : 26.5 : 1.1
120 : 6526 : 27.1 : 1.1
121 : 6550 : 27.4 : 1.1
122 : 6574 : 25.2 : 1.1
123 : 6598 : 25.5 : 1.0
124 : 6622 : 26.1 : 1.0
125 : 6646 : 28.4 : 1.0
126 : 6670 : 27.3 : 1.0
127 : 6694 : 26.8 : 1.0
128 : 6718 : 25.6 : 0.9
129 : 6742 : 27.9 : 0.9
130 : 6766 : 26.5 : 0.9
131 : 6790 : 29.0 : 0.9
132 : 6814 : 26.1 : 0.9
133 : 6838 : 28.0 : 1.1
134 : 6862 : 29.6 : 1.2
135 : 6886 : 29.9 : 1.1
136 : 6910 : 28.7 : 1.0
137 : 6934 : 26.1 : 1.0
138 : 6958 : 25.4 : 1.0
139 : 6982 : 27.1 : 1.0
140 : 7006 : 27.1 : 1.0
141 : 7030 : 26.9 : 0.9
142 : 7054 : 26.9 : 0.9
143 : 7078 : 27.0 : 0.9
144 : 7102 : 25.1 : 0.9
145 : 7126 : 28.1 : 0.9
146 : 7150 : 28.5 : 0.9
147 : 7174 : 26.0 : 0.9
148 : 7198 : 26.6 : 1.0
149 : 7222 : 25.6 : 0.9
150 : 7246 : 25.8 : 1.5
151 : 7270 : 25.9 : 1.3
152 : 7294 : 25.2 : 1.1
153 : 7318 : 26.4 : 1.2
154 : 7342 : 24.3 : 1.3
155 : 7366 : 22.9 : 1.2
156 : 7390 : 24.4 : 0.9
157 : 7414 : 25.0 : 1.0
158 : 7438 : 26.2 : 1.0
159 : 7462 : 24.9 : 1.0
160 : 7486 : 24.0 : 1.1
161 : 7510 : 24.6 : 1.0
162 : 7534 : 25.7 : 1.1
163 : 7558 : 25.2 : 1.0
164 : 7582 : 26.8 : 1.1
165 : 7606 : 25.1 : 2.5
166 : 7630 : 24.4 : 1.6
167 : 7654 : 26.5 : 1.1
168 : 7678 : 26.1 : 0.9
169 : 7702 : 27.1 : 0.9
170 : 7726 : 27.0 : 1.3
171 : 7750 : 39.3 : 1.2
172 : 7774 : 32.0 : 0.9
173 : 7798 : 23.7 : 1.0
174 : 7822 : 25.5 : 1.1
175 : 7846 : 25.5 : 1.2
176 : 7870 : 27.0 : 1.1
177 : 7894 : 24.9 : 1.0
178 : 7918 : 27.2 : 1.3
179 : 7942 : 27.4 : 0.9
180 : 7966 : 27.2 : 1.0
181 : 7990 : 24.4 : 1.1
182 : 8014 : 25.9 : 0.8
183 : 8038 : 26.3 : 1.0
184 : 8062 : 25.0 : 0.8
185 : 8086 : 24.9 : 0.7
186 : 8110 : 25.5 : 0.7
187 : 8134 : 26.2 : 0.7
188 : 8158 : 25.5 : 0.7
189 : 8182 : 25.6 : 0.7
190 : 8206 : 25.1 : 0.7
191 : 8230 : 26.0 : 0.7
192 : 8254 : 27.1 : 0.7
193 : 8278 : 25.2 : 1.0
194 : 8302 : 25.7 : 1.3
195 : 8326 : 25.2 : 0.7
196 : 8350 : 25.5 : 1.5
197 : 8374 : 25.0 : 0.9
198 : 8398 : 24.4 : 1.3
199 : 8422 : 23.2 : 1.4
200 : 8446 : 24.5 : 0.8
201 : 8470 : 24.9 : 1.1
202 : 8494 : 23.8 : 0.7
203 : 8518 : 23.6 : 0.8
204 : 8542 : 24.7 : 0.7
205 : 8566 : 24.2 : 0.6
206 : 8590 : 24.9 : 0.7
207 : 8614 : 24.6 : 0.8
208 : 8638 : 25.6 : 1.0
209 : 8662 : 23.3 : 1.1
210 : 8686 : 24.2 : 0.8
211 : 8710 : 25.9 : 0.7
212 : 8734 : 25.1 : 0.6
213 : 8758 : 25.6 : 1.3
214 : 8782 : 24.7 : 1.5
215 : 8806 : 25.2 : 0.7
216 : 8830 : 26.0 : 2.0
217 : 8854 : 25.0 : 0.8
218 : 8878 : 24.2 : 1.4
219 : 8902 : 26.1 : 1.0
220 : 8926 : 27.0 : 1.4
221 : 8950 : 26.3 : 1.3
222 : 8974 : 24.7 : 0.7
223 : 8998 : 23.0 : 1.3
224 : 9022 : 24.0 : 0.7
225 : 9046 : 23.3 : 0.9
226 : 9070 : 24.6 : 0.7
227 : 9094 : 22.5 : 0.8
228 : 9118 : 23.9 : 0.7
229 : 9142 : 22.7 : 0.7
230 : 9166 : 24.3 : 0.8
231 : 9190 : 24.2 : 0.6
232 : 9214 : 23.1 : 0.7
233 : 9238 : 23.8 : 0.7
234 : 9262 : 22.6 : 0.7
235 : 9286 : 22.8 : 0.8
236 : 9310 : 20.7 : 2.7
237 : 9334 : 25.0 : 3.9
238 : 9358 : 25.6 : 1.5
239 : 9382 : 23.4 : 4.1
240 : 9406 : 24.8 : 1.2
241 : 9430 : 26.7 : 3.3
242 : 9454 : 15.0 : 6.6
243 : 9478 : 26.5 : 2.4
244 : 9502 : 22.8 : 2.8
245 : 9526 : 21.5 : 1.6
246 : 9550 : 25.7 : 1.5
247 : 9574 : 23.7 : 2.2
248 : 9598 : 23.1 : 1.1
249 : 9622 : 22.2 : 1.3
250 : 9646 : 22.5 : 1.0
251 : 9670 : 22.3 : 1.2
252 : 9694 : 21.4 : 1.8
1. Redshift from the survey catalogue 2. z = 0.18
